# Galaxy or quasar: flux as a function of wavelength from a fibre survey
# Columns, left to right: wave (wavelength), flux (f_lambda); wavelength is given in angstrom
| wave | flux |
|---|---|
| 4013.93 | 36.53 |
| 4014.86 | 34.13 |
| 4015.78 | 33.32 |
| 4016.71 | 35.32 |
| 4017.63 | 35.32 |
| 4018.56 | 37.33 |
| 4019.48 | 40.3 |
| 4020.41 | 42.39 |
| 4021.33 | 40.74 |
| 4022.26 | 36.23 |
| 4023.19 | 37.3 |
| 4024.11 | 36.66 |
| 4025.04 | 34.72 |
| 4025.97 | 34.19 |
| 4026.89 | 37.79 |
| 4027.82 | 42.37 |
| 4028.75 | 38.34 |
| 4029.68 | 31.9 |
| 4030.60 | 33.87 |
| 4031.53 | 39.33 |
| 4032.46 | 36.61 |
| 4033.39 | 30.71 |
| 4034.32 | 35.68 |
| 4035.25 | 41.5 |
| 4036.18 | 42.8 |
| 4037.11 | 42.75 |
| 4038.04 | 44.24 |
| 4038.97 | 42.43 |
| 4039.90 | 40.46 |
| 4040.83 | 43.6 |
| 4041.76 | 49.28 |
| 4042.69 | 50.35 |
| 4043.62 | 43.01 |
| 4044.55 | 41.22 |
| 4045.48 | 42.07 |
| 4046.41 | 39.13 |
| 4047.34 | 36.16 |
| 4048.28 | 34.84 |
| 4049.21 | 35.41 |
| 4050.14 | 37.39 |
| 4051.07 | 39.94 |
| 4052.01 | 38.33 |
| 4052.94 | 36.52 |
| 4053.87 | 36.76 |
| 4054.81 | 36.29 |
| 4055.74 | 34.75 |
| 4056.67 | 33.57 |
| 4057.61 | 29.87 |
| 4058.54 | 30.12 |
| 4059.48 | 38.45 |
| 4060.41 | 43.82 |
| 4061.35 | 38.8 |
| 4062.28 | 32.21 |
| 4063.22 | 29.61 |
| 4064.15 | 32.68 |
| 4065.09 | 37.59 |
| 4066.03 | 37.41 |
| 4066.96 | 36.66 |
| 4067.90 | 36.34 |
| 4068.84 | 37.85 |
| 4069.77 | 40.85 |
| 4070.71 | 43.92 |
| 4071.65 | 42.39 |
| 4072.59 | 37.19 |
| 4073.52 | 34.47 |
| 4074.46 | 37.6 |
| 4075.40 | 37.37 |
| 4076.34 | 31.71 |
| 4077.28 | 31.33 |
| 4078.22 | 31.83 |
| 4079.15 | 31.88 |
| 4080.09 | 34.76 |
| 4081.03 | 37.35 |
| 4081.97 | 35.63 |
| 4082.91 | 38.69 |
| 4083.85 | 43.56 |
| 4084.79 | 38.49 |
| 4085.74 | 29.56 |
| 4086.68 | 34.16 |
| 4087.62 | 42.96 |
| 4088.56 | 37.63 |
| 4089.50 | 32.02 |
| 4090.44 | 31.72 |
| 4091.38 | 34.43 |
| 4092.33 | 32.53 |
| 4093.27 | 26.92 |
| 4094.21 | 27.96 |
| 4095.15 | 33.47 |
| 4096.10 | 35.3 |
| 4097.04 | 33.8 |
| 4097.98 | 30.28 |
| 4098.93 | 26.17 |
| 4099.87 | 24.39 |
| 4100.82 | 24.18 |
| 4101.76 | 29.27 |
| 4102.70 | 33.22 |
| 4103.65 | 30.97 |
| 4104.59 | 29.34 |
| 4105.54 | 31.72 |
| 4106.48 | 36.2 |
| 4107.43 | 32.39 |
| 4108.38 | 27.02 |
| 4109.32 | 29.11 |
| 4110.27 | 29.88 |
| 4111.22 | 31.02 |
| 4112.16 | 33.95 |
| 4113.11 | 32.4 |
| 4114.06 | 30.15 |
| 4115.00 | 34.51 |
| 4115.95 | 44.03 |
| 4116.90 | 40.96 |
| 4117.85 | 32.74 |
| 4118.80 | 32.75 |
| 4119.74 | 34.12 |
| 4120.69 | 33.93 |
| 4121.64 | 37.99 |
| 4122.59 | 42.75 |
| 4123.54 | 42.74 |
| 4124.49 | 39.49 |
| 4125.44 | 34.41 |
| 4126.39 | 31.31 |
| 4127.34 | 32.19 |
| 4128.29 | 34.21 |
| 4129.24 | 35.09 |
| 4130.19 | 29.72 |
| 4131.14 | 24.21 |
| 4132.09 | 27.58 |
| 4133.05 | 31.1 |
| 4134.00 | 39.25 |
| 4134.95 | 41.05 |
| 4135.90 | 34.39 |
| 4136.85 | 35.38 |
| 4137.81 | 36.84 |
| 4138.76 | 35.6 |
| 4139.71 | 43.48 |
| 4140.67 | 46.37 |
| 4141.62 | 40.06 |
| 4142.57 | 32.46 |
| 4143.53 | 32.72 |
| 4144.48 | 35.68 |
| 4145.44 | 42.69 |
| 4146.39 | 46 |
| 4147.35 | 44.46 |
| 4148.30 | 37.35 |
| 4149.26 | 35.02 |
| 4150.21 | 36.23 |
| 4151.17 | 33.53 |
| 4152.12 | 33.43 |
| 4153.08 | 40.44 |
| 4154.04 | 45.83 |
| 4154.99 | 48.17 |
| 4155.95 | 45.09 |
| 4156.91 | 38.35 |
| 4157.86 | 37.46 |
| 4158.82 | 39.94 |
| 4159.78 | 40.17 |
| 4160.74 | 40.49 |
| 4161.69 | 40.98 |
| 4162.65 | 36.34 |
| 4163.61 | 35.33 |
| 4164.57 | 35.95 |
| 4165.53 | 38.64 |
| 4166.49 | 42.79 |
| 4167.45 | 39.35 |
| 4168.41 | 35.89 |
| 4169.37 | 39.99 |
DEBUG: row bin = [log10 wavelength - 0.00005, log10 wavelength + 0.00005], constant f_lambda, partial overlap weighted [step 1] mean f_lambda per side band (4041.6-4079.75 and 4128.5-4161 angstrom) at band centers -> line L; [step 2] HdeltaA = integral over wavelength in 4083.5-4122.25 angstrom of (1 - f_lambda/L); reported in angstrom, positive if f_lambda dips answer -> 4.8 angstrom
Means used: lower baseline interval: 37.1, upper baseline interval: 37.8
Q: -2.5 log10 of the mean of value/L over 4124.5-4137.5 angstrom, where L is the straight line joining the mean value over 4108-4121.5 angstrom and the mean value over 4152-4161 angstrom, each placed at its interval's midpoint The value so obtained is 0.10 mag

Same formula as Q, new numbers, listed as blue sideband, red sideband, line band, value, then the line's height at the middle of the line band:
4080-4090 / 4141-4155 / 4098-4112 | 0.25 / 37.4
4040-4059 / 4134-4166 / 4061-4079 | 0.07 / 38.6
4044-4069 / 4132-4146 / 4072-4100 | 0.08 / 36.7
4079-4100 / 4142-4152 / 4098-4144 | 0.06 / 35.8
